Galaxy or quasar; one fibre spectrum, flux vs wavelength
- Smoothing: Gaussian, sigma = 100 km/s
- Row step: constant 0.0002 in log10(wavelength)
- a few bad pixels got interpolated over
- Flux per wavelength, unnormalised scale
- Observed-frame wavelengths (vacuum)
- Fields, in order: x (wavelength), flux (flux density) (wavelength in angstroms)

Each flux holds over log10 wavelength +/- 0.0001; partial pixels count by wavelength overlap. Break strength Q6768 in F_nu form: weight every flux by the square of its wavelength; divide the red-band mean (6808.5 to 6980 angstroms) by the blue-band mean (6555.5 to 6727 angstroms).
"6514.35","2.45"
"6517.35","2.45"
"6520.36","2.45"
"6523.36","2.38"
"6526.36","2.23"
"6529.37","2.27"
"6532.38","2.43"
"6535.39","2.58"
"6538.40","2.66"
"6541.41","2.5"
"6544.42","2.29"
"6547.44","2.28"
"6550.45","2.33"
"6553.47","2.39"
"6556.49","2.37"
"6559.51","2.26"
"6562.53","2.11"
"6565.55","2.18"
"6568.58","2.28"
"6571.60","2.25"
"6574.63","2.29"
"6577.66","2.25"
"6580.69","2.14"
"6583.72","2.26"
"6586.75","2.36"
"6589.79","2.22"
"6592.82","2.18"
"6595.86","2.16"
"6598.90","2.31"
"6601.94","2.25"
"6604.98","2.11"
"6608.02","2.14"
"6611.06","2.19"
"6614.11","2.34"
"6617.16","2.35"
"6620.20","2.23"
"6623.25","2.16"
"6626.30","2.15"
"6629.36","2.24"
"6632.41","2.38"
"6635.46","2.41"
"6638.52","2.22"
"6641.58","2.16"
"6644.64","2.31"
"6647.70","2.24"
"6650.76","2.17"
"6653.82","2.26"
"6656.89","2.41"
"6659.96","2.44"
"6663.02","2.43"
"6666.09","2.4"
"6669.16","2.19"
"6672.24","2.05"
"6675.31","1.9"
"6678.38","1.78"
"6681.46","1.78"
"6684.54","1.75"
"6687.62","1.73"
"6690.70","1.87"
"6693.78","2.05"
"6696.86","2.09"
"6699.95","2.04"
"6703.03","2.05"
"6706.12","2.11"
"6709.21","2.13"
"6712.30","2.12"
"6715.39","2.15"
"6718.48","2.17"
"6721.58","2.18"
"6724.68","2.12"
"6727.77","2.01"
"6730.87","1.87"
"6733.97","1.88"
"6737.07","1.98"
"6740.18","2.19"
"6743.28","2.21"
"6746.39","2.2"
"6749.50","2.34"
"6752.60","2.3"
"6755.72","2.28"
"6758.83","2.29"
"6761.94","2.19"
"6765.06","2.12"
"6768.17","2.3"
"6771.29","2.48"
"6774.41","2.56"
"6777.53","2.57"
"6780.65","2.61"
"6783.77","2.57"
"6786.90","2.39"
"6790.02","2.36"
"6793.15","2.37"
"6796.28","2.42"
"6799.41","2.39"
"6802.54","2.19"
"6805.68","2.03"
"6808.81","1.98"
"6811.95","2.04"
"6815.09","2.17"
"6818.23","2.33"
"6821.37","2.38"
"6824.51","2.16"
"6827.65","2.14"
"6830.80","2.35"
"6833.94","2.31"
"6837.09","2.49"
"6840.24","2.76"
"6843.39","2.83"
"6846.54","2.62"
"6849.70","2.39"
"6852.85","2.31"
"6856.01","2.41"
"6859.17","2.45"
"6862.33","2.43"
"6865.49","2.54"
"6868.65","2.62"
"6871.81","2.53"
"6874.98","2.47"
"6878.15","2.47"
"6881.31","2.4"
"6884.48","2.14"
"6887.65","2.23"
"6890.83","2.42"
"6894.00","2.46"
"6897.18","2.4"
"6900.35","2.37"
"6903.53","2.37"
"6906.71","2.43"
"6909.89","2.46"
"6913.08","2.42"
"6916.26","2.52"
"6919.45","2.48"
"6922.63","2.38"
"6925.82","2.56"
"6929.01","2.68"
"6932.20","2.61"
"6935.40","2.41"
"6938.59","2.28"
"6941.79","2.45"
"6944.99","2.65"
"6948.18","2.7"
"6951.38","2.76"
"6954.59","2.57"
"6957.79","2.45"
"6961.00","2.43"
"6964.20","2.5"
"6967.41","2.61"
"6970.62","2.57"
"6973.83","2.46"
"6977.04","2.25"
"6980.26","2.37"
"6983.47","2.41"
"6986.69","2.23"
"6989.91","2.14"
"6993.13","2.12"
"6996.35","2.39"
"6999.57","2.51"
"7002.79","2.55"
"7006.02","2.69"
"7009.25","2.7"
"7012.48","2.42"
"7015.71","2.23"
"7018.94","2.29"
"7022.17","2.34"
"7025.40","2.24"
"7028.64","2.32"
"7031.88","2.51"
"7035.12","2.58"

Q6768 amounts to 1.21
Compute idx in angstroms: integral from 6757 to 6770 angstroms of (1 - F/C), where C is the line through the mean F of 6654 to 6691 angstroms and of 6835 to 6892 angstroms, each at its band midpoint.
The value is 0.18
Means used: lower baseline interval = 2.07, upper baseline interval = 2.47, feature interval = 2.23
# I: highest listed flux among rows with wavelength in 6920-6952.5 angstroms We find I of 2.76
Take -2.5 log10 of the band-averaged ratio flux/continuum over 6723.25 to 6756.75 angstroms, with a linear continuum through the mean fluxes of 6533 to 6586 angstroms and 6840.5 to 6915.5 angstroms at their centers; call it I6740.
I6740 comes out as 0.13 mag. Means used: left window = 2.32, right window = 2.45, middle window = 2.12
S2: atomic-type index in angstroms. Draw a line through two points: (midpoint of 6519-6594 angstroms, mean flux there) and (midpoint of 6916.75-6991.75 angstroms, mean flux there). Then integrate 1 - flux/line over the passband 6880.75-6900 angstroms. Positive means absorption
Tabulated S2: 0.9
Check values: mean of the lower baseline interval 2.32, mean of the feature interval 2.34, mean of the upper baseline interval 2.48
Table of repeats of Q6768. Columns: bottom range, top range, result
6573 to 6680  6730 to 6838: 1.07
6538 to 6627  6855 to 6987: 1.20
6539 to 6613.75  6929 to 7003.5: 1.22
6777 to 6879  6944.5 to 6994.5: 1.06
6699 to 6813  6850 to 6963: 1.16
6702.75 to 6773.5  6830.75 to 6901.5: 1.18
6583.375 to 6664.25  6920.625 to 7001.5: 1.20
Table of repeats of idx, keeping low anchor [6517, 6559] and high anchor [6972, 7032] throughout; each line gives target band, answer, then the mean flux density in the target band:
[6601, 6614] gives 1.1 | 2.19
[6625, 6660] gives 1.7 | 2.28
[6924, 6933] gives -0.9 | 2.61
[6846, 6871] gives -0.9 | 2.47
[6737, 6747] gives 0.9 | 2.16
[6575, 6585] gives 0.7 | 2.22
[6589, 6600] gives 0.8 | 2.21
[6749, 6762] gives 0.5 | 2.29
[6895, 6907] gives -0.1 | 2.39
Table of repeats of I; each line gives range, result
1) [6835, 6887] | 2.83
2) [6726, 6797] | 2.61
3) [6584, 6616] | 2.36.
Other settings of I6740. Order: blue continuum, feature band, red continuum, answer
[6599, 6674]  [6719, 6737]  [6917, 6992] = 0.152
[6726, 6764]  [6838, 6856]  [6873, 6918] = -0.110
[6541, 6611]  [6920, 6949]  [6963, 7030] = -0.064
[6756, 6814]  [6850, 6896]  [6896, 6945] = -0.003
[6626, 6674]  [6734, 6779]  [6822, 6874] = 0.049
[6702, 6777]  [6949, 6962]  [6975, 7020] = -0.096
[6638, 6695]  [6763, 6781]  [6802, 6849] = -0.079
